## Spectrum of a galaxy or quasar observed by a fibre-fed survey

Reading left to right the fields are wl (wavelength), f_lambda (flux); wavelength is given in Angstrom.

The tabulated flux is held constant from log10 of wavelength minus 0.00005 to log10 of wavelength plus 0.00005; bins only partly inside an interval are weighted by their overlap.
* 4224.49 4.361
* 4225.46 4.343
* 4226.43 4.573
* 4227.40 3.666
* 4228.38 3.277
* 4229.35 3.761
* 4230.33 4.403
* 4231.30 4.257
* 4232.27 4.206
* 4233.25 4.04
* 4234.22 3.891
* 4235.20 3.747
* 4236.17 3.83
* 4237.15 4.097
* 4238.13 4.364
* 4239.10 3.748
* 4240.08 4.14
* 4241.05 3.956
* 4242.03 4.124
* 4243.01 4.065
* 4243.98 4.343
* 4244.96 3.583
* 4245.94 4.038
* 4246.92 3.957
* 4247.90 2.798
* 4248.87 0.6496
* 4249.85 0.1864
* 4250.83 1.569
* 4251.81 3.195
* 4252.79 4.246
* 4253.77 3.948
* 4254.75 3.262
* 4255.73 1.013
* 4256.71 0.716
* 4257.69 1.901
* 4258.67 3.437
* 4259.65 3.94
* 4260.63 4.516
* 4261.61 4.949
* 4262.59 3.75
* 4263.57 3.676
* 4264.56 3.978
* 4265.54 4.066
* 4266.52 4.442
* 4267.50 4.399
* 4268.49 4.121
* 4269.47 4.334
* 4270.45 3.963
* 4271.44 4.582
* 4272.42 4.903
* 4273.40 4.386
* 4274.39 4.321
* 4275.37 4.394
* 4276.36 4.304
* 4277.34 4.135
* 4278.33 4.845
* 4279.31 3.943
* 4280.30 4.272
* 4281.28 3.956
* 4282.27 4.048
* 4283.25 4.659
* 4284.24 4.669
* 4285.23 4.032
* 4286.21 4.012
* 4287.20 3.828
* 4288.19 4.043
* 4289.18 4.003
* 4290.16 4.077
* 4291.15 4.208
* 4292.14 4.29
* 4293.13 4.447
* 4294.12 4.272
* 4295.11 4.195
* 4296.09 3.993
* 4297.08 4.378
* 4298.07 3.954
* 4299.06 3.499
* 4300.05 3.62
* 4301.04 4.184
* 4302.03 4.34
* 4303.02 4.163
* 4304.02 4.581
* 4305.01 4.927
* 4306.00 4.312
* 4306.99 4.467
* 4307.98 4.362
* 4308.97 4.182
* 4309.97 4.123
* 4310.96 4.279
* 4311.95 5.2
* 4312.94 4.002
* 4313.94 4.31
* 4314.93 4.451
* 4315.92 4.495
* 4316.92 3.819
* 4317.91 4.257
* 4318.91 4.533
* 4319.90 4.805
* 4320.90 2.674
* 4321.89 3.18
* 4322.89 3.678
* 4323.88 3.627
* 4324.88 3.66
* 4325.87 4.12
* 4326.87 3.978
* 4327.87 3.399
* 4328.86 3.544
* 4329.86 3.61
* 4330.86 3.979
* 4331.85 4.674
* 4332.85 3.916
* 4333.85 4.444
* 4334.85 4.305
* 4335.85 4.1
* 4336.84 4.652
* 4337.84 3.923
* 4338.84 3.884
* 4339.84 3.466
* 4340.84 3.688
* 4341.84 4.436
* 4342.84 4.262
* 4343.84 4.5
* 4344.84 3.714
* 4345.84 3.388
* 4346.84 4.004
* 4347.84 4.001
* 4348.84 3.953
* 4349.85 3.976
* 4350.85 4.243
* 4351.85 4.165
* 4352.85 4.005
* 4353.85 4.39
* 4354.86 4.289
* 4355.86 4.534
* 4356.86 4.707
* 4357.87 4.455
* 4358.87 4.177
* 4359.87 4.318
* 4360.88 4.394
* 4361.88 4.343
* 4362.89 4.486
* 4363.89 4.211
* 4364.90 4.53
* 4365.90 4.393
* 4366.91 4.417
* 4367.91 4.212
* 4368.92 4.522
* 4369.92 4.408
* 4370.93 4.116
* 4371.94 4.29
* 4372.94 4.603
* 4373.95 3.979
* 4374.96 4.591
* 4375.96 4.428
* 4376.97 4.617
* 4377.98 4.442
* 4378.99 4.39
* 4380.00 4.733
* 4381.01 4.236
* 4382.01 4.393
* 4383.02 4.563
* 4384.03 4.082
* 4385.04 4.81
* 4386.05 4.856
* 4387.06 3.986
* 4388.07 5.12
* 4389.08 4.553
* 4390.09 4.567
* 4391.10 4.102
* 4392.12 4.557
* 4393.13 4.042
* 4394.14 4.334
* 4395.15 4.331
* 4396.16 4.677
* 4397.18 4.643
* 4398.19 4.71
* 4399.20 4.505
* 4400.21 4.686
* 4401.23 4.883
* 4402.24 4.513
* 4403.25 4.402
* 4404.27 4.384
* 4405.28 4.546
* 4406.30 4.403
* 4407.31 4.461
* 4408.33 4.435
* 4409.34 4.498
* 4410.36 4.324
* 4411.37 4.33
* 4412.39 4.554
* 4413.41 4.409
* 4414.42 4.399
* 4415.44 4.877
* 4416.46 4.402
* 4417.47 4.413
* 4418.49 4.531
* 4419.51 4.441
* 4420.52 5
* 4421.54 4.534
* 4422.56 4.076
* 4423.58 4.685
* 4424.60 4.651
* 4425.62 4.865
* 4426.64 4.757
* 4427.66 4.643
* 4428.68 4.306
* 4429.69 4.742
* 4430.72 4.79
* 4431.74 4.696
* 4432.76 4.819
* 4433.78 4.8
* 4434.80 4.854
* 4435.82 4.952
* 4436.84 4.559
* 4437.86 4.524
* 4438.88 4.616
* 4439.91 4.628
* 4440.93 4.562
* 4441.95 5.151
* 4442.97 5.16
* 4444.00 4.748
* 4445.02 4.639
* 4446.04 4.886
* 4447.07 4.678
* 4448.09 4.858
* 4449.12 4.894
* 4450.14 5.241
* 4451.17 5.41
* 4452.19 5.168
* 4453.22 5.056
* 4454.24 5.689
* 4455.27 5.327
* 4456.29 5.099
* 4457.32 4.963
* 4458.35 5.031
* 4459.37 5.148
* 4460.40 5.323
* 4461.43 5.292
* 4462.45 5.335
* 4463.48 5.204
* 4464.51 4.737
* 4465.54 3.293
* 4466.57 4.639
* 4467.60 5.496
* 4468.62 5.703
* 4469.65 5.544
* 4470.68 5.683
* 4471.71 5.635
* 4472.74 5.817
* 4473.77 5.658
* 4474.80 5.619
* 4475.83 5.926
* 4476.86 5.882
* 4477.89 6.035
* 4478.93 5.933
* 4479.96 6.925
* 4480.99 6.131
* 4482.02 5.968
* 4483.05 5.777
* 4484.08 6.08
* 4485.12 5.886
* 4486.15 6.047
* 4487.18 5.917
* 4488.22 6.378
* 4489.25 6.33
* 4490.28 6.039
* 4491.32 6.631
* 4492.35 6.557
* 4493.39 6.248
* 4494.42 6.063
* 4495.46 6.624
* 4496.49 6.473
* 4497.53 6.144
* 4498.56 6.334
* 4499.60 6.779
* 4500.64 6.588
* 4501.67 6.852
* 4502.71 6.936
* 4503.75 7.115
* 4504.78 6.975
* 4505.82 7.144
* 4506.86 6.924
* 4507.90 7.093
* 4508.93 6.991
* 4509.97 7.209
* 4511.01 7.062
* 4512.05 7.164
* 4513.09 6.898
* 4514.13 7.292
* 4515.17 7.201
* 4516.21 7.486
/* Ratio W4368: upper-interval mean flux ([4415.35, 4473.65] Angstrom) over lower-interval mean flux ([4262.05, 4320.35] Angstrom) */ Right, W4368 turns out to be 1.16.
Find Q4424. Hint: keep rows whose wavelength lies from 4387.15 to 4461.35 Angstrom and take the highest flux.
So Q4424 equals 5.689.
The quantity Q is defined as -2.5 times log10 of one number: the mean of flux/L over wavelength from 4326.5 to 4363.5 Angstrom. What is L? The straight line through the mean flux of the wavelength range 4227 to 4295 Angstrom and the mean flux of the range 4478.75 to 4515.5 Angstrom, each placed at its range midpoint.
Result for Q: 0.17 mag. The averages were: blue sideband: 3.82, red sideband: 6.58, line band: 4.12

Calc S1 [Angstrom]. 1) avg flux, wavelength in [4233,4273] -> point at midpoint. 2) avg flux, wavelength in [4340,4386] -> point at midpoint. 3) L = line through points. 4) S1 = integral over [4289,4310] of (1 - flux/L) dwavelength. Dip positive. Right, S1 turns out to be -1.8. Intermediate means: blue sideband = 3.57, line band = 4.21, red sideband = 4.3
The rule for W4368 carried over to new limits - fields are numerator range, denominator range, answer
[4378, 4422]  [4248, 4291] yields 1.21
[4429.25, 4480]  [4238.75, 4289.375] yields 1.37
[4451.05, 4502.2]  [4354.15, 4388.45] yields 1.30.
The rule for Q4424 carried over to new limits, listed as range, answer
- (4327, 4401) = 5.12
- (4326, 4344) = 4.674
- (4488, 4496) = 6.631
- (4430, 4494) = 6.925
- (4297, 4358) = 5.2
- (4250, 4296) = 4.949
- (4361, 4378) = 4.617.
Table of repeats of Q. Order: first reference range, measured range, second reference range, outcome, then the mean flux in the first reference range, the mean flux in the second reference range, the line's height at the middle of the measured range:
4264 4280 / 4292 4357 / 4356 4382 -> 0.06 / 4.31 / 4.4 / 4.36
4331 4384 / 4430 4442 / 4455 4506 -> 0.13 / 4.26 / 5.9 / 5.31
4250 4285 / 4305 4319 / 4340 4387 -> -0.08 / 3.82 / 4.3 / 4.04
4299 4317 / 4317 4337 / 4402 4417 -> 0.10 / 4.31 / 4.46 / 4.34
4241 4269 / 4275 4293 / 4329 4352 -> -0.18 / 3.33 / 4.05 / 3.57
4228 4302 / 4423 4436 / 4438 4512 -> 0.14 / 3.84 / 5.78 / 5.36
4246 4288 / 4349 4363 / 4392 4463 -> -0.01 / 3.68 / 4.73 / 4.26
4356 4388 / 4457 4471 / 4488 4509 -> 0.18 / 4.42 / 6.63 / 6.03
